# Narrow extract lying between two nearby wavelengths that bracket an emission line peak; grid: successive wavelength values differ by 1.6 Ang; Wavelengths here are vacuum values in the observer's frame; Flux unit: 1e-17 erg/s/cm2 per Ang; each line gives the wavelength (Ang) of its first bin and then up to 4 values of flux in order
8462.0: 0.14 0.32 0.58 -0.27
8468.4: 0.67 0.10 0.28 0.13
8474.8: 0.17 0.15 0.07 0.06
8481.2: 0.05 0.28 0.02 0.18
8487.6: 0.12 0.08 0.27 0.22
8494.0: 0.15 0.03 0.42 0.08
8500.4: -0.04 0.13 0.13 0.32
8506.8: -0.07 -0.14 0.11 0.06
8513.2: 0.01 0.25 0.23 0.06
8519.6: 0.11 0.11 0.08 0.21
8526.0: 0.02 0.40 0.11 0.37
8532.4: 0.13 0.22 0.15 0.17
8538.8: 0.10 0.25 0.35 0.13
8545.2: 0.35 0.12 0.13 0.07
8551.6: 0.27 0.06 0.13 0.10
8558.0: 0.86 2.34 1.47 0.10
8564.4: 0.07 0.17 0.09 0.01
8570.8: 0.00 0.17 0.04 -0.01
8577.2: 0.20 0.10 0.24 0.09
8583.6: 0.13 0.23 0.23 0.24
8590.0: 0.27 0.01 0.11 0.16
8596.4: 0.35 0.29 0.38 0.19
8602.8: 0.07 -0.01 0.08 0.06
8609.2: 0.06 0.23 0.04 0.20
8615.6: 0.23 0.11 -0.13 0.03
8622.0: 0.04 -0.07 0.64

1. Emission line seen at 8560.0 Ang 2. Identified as Halpha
